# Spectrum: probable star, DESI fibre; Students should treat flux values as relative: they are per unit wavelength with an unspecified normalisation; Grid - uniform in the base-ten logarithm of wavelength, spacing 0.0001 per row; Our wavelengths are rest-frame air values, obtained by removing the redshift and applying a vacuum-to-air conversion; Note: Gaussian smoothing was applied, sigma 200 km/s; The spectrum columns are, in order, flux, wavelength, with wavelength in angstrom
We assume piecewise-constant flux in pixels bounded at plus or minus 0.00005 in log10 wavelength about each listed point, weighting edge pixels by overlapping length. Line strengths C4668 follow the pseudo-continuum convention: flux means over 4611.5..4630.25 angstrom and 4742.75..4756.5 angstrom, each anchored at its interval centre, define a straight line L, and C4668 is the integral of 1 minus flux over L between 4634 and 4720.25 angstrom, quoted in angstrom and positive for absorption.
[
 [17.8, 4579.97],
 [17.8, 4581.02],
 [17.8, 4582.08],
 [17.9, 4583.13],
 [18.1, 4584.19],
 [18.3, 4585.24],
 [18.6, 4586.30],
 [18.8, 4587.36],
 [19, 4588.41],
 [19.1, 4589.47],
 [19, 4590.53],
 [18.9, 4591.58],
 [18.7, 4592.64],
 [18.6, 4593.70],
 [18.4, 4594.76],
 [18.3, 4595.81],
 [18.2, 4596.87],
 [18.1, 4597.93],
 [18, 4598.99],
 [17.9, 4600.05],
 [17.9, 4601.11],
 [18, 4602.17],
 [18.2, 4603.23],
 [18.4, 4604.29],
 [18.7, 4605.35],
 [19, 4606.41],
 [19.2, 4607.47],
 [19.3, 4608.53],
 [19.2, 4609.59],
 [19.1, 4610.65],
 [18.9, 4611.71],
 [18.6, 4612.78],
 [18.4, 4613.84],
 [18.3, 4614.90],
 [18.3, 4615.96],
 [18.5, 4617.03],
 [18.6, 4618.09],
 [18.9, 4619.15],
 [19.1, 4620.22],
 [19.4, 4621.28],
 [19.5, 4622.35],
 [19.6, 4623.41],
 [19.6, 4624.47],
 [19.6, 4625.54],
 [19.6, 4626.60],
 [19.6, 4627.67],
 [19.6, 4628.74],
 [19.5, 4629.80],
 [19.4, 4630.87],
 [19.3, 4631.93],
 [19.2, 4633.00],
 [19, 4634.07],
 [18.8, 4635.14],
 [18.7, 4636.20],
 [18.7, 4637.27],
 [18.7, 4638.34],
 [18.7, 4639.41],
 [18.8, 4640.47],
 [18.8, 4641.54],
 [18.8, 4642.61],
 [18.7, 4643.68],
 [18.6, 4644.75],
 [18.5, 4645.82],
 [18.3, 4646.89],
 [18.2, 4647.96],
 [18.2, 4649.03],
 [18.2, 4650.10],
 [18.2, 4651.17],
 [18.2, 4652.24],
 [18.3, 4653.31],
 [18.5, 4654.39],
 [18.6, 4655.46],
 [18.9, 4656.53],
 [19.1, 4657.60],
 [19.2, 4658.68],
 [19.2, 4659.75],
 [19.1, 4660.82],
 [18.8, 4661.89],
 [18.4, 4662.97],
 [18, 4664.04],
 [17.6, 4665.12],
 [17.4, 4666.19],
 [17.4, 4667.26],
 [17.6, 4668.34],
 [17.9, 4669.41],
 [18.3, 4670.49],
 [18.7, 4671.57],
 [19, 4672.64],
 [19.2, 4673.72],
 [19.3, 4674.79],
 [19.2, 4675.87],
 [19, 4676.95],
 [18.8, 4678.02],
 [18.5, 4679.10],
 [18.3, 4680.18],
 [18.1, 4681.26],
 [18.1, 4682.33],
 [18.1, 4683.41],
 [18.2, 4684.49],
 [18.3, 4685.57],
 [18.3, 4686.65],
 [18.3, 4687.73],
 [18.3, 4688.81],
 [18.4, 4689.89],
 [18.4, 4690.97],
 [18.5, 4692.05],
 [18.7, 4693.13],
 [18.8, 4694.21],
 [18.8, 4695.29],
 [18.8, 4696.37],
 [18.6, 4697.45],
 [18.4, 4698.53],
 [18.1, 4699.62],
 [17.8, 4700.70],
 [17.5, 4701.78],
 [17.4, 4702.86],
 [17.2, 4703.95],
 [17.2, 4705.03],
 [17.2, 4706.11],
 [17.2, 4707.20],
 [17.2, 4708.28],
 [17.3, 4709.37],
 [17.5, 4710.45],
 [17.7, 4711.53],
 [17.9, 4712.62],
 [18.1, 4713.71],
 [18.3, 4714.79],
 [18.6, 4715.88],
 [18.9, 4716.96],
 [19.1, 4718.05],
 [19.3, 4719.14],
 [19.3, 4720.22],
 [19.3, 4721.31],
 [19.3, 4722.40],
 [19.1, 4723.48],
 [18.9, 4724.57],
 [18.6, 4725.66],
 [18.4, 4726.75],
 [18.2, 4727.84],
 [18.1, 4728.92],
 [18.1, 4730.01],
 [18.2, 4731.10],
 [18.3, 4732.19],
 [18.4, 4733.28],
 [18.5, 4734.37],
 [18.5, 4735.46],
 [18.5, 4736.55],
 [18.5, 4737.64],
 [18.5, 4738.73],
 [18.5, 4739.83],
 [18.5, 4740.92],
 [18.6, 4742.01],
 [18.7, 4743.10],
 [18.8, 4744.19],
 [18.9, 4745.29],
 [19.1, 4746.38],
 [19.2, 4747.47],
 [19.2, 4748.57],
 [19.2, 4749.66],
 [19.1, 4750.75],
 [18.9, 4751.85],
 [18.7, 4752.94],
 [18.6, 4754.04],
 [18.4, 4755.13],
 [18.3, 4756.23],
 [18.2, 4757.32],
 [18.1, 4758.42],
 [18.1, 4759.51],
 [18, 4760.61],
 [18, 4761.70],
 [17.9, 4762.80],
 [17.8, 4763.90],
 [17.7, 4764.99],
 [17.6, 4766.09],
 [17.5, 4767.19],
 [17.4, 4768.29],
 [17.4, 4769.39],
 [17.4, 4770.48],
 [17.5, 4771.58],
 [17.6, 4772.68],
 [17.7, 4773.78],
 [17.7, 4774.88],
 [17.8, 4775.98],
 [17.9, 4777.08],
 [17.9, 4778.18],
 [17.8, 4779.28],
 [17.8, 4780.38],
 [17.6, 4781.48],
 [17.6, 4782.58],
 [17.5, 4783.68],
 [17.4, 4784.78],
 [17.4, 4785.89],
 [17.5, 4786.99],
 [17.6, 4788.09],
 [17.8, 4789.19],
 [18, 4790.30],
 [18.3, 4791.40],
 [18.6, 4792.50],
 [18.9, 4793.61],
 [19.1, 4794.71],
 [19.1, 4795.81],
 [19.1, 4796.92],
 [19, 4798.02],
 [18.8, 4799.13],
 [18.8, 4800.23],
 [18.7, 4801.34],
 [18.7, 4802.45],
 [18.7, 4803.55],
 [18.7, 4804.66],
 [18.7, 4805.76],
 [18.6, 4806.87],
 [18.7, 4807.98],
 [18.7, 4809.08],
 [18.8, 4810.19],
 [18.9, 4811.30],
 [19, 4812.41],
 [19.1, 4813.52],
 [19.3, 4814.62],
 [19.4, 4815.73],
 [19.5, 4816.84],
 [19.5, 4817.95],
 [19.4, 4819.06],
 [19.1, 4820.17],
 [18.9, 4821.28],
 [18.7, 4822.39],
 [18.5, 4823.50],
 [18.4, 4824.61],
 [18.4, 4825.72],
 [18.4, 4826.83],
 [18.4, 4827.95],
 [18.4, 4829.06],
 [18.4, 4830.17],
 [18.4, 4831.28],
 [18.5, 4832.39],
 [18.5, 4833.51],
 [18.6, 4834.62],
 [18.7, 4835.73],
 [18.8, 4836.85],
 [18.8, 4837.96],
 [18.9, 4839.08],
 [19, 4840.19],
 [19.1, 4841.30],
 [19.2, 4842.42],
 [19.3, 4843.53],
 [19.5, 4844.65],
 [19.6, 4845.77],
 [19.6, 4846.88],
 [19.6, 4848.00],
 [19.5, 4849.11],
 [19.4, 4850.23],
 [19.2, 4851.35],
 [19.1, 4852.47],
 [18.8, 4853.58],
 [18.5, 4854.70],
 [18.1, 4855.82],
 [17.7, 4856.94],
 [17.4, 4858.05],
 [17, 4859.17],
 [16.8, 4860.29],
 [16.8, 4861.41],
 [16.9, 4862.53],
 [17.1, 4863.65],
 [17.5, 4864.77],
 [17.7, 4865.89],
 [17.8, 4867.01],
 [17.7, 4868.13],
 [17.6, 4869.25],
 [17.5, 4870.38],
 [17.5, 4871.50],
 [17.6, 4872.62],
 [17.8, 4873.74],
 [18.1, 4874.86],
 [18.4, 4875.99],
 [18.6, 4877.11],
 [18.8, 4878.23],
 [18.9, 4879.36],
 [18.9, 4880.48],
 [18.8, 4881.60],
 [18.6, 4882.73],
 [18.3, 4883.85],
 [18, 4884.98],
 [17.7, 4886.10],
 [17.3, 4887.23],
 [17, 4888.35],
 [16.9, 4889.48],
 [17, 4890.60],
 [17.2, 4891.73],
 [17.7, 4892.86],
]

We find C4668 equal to 2.8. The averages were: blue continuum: 19.1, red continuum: 18.9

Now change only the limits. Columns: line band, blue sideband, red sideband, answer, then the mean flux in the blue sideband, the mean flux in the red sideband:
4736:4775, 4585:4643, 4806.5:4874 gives 0.75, 18.8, 18.5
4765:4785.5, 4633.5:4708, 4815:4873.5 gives 0.91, 18.4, 18.5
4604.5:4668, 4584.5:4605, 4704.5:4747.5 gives -1.22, 18.4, 18.4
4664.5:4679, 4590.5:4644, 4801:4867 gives 0.28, 18.8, 18.6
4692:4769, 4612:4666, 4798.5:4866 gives 1.62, 18.8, 18.6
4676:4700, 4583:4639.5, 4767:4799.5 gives -0.05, 18.8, 18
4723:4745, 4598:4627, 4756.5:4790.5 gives -0.63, 18.8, 17.7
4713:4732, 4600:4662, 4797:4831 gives 0.15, 18.8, 18.8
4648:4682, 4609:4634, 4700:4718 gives -0.10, 19.1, 17.7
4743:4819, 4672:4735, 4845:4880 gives -0.45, 18.4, 18.2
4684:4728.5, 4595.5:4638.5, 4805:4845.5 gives 1.36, 18.9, 18.9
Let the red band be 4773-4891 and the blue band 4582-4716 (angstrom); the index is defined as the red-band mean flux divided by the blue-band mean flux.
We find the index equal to 0.99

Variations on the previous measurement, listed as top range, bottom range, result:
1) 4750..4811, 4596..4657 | 0.97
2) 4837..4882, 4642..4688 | 0.99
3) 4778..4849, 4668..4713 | 1.03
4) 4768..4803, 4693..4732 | 0.99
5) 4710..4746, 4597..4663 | 0.99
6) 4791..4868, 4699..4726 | 1.03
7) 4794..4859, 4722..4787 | 1.03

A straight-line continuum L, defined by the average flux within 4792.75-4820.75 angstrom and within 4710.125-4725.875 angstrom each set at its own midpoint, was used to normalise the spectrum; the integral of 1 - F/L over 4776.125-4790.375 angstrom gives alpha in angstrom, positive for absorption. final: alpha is 0.9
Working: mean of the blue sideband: 18.7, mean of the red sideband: 19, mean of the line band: 17.7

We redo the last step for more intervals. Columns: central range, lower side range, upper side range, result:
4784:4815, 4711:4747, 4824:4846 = 0.2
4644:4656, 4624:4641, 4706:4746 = 0.4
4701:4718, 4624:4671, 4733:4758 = 0.9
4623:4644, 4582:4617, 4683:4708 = -0.9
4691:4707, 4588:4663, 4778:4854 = 0.6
